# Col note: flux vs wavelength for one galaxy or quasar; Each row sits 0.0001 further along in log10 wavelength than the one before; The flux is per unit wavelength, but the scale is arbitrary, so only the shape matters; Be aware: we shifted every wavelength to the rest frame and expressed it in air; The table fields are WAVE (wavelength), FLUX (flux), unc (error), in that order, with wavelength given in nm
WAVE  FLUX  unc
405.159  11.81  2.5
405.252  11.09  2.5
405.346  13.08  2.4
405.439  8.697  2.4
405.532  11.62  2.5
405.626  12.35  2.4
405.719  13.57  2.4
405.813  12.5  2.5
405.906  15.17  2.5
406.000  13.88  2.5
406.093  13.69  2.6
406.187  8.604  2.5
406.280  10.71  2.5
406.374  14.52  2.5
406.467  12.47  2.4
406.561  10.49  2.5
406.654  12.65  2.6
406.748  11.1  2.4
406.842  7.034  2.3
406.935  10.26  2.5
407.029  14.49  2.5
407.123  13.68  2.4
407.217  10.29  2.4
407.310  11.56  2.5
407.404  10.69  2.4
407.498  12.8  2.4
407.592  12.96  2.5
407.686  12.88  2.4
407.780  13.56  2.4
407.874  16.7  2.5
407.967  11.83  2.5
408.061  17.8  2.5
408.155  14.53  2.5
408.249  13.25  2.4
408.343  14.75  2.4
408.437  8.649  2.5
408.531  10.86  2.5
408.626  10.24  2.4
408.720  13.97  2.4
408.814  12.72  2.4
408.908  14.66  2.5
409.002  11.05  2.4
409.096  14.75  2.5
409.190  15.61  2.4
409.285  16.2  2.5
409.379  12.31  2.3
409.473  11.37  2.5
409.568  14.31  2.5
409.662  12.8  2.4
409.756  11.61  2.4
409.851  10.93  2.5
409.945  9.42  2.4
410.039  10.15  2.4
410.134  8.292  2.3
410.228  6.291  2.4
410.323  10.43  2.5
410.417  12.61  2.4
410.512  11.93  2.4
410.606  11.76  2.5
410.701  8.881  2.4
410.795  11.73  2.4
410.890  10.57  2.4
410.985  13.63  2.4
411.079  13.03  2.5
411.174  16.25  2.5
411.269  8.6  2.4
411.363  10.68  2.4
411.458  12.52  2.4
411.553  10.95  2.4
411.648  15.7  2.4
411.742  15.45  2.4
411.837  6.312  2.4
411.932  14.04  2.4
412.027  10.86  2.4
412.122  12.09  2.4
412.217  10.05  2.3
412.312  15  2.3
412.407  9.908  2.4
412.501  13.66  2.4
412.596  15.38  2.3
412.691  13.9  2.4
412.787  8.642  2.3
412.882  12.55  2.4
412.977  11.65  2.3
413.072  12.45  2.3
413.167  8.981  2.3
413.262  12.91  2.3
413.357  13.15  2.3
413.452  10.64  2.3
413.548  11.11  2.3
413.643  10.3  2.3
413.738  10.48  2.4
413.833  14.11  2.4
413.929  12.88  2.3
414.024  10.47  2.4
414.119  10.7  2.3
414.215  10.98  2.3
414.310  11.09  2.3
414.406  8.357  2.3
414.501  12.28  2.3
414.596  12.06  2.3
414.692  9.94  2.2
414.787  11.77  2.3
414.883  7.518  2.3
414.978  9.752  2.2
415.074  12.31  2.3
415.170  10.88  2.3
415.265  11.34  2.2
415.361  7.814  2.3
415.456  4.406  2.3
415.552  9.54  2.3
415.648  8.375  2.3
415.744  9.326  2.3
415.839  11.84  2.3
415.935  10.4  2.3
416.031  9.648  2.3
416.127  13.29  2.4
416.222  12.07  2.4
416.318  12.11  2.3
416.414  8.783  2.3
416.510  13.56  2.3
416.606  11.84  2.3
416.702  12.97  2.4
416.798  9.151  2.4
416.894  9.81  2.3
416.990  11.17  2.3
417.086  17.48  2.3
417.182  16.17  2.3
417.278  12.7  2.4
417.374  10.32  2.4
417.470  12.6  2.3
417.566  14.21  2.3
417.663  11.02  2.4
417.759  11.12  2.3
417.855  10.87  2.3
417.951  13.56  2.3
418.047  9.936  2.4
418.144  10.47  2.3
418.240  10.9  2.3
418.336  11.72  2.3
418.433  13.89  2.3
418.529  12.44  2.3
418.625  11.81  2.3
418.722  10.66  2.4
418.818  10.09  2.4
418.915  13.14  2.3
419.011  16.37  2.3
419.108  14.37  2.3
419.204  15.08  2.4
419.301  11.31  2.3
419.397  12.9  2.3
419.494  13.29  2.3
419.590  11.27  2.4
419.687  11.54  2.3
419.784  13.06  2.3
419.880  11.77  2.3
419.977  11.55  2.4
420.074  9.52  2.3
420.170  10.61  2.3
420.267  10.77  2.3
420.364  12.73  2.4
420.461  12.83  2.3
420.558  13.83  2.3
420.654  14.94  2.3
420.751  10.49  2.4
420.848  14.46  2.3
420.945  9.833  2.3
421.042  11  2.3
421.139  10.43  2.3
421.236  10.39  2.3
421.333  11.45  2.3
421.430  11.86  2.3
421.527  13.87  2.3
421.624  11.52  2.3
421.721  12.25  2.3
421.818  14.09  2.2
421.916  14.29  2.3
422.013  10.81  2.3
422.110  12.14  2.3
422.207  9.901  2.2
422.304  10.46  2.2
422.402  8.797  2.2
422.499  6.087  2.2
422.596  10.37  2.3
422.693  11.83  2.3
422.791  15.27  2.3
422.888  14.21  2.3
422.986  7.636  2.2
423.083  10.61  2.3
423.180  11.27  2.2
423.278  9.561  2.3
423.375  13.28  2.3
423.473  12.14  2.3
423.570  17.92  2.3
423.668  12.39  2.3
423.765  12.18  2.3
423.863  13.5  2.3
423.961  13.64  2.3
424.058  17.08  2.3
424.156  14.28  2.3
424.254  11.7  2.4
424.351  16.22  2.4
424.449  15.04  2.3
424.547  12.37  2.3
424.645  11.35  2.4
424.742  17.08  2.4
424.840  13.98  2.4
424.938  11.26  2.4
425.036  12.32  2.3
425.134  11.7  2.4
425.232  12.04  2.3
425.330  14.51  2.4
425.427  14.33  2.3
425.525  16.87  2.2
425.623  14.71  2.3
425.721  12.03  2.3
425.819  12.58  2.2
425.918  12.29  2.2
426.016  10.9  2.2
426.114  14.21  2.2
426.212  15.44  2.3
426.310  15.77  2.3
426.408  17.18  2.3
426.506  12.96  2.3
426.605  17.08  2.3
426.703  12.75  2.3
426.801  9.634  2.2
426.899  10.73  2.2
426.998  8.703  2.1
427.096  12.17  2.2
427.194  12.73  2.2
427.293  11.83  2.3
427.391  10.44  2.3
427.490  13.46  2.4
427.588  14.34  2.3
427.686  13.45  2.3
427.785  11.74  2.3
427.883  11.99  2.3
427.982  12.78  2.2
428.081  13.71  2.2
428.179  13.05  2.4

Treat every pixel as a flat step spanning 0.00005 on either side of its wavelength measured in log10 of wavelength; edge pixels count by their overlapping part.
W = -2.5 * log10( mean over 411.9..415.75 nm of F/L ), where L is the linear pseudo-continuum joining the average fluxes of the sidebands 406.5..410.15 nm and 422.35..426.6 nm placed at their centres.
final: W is 0.14 mag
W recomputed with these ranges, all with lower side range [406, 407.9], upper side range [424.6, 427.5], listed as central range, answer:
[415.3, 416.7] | 0.21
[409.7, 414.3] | 0.07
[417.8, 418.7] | 0.09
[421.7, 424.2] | 0.07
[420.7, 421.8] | 0.10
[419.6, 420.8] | 0.07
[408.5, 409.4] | -0.10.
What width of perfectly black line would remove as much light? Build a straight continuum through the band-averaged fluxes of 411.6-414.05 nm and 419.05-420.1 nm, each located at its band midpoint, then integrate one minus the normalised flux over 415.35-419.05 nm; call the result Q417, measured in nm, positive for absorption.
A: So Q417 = 0.24 nm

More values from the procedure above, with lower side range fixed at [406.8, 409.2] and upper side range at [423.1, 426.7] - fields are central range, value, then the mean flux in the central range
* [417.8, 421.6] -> 0.370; 12.1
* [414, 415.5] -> 0.342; 10.1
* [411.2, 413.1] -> 0.131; 12.1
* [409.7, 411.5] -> 0.259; 11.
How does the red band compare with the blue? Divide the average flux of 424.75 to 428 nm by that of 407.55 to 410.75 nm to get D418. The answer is 1.1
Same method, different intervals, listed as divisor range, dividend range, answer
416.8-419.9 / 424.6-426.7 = 1.12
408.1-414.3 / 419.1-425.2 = 1.03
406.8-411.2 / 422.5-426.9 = 1.08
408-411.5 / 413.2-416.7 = 0.89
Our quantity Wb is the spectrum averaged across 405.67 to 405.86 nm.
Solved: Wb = 13.1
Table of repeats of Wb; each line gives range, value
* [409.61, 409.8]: 12.3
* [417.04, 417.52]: 13.9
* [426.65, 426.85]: 11.4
